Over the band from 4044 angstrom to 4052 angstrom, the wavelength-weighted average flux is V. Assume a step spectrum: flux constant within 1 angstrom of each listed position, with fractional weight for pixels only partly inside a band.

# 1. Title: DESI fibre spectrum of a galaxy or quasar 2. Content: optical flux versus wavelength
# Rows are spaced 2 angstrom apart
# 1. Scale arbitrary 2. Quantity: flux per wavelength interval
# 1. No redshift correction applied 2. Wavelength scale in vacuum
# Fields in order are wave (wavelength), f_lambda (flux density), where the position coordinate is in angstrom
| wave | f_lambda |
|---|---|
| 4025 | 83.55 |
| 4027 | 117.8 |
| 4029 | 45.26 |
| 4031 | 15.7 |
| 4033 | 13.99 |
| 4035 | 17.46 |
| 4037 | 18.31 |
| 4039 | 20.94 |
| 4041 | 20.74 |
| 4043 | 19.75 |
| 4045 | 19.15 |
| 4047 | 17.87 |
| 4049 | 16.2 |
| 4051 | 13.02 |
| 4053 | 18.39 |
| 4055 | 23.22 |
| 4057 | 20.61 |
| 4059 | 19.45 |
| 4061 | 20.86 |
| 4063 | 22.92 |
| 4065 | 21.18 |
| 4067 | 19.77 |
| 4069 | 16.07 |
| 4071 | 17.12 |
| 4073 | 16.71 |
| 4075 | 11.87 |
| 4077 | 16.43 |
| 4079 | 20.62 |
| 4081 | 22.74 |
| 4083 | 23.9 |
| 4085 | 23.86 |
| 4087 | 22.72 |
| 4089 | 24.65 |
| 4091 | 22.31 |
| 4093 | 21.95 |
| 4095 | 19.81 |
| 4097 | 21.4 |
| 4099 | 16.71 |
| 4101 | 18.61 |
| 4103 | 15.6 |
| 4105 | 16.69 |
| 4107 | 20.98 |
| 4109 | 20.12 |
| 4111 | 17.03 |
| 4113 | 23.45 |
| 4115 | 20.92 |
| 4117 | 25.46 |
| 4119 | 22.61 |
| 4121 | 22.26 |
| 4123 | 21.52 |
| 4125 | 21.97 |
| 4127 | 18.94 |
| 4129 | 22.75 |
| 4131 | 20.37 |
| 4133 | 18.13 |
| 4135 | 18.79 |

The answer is 16.6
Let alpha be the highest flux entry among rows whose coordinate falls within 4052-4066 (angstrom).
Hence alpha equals 23.22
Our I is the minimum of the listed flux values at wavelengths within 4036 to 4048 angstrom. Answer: 17.87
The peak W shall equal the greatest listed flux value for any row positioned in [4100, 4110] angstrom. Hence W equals 20.98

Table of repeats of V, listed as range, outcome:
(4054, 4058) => 21.9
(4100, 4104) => 17.1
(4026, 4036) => 42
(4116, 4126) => 22.8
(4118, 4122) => 22.4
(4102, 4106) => 16.1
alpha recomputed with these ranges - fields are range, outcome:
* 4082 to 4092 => 24.65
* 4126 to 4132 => 22.75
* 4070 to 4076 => 17.12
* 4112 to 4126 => 25.46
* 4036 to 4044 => 20.94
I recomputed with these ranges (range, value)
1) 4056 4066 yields 19.45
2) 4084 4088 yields 22.72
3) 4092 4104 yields 15.6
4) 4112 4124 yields 20.92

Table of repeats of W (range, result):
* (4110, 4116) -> 23.45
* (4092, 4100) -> 21.95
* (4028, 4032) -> 45.26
